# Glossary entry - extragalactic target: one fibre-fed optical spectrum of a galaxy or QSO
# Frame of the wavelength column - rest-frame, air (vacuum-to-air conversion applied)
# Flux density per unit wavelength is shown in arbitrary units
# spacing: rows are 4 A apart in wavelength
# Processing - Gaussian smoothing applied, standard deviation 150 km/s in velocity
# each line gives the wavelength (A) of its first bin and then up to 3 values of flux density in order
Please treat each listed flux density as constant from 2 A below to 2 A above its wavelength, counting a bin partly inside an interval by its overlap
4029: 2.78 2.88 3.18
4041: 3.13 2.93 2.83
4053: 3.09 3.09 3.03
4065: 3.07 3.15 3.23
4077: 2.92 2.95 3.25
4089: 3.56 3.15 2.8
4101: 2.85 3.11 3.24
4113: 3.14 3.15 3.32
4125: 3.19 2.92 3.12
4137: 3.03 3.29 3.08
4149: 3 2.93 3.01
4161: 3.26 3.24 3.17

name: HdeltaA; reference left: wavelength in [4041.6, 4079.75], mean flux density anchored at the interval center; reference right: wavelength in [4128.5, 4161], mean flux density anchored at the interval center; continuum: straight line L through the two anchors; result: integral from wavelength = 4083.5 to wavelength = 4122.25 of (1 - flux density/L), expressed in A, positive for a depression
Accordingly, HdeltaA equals -1.3 A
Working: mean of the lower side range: 3.04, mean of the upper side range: 3.07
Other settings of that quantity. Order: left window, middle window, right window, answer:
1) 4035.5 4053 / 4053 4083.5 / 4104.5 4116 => 0.1 A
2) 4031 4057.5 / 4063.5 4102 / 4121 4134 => -0.5 A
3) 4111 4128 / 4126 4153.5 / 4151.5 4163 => 0.5 A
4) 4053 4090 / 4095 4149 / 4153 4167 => 0.7 A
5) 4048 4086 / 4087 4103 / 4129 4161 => -0.1 A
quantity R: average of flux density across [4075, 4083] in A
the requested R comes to 2.94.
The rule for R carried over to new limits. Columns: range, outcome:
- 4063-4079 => 3.09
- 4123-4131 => 3.05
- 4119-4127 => 3.25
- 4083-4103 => 3.12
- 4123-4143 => 3.11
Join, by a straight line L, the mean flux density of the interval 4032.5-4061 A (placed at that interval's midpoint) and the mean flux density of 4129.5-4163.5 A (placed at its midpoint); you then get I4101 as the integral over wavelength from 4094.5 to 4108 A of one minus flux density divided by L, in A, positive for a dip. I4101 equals 0.5 A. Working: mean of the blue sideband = 3.03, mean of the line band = 2.95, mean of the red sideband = 3.08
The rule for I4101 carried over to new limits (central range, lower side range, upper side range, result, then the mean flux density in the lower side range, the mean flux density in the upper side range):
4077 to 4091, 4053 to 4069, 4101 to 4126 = -0.4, 3.08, 3.16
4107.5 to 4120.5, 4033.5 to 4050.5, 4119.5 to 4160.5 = -0.5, 3.01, 3.09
